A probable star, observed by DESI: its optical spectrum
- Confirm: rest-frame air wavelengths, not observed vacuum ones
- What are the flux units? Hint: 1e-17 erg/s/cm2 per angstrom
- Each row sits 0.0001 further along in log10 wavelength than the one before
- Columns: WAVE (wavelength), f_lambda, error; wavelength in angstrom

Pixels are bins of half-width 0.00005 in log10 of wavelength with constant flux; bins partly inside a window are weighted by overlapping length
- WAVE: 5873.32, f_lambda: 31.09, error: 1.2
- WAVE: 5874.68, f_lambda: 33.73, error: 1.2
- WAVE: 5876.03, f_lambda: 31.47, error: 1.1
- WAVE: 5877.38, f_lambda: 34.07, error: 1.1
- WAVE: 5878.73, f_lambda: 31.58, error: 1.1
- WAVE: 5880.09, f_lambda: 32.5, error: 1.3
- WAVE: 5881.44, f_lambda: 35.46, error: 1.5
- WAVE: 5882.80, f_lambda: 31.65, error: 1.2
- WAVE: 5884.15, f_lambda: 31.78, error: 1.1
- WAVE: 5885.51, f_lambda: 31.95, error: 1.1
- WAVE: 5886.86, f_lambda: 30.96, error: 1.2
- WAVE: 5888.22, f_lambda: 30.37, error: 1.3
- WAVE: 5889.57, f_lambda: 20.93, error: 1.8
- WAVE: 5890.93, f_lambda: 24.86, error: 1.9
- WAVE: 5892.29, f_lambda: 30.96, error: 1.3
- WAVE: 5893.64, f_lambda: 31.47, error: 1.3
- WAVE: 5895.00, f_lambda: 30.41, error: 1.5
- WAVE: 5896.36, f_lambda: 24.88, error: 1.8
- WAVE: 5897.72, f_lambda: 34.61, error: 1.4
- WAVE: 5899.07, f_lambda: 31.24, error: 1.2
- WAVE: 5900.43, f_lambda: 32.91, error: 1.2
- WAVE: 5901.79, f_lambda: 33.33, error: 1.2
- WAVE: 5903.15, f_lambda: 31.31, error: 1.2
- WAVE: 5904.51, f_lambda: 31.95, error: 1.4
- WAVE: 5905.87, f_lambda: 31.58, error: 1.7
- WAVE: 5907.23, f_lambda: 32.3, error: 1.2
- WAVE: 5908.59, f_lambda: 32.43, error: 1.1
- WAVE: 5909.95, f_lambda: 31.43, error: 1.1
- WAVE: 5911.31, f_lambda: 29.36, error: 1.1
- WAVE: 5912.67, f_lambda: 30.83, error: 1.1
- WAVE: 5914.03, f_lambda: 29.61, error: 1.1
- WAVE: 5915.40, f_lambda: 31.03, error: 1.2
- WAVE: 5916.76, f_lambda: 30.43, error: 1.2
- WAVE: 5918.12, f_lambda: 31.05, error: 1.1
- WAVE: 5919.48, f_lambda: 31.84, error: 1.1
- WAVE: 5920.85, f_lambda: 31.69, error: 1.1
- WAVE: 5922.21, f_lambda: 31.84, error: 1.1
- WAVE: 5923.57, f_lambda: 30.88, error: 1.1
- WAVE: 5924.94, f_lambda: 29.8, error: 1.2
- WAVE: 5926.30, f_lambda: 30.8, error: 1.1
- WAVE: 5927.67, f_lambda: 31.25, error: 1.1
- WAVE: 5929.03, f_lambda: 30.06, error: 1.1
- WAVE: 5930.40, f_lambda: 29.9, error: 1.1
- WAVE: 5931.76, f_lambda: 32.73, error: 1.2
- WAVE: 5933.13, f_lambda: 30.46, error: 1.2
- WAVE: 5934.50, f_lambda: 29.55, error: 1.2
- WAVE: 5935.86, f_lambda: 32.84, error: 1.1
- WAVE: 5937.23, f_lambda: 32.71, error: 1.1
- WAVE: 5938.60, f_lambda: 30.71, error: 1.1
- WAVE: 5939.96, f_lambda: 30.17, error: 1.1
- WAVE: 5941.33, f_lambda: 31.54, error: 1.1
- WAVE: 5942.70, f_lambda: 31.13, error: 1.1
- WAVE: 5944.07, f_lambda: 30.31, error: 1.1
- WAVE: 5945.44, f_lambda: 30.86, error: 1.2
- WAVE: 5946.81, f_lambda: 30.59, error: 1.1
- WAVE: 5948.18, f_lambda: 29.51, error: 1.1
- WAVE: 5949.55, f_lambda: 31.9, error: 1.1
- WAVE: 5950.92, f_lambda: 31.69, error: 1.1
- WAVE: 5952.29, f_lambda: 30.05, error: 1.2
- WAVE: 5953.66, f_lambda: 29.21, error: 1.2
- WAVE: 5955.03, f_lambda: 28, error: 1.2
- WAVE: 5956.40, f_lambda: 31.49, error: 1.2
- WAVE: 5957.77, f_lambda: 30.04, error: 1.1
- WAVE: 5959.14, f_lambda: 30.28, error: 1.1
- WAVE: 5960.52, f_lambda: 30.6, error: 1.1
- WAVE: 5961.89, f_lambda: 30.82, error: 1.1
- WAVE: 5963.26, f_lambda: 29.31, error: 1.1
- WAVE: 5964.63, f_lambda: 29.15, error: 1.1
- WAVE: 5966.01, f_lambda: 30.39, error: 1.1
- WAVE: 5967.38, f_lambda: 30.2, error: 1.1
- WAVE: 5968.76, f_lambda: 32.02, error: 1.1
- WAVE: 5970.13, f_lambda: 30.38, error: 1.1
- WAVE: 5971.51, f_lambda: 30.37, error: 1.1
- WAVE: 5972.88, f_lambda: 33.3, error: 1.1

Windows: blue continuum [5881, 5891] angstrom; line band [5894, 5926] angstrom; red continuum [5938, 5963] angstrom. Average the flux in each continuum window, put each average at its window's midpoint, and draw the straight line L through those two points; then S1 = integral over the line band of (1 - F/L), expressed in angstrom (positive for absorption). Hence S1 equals -1.1 angstrom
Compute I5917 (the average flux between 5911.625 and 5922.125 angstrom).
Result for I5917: 30.9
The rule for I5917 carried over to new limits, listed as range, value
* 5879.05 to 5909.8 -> 30.9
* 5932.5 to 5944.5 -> 31.1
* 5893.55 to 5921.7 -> 31.2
